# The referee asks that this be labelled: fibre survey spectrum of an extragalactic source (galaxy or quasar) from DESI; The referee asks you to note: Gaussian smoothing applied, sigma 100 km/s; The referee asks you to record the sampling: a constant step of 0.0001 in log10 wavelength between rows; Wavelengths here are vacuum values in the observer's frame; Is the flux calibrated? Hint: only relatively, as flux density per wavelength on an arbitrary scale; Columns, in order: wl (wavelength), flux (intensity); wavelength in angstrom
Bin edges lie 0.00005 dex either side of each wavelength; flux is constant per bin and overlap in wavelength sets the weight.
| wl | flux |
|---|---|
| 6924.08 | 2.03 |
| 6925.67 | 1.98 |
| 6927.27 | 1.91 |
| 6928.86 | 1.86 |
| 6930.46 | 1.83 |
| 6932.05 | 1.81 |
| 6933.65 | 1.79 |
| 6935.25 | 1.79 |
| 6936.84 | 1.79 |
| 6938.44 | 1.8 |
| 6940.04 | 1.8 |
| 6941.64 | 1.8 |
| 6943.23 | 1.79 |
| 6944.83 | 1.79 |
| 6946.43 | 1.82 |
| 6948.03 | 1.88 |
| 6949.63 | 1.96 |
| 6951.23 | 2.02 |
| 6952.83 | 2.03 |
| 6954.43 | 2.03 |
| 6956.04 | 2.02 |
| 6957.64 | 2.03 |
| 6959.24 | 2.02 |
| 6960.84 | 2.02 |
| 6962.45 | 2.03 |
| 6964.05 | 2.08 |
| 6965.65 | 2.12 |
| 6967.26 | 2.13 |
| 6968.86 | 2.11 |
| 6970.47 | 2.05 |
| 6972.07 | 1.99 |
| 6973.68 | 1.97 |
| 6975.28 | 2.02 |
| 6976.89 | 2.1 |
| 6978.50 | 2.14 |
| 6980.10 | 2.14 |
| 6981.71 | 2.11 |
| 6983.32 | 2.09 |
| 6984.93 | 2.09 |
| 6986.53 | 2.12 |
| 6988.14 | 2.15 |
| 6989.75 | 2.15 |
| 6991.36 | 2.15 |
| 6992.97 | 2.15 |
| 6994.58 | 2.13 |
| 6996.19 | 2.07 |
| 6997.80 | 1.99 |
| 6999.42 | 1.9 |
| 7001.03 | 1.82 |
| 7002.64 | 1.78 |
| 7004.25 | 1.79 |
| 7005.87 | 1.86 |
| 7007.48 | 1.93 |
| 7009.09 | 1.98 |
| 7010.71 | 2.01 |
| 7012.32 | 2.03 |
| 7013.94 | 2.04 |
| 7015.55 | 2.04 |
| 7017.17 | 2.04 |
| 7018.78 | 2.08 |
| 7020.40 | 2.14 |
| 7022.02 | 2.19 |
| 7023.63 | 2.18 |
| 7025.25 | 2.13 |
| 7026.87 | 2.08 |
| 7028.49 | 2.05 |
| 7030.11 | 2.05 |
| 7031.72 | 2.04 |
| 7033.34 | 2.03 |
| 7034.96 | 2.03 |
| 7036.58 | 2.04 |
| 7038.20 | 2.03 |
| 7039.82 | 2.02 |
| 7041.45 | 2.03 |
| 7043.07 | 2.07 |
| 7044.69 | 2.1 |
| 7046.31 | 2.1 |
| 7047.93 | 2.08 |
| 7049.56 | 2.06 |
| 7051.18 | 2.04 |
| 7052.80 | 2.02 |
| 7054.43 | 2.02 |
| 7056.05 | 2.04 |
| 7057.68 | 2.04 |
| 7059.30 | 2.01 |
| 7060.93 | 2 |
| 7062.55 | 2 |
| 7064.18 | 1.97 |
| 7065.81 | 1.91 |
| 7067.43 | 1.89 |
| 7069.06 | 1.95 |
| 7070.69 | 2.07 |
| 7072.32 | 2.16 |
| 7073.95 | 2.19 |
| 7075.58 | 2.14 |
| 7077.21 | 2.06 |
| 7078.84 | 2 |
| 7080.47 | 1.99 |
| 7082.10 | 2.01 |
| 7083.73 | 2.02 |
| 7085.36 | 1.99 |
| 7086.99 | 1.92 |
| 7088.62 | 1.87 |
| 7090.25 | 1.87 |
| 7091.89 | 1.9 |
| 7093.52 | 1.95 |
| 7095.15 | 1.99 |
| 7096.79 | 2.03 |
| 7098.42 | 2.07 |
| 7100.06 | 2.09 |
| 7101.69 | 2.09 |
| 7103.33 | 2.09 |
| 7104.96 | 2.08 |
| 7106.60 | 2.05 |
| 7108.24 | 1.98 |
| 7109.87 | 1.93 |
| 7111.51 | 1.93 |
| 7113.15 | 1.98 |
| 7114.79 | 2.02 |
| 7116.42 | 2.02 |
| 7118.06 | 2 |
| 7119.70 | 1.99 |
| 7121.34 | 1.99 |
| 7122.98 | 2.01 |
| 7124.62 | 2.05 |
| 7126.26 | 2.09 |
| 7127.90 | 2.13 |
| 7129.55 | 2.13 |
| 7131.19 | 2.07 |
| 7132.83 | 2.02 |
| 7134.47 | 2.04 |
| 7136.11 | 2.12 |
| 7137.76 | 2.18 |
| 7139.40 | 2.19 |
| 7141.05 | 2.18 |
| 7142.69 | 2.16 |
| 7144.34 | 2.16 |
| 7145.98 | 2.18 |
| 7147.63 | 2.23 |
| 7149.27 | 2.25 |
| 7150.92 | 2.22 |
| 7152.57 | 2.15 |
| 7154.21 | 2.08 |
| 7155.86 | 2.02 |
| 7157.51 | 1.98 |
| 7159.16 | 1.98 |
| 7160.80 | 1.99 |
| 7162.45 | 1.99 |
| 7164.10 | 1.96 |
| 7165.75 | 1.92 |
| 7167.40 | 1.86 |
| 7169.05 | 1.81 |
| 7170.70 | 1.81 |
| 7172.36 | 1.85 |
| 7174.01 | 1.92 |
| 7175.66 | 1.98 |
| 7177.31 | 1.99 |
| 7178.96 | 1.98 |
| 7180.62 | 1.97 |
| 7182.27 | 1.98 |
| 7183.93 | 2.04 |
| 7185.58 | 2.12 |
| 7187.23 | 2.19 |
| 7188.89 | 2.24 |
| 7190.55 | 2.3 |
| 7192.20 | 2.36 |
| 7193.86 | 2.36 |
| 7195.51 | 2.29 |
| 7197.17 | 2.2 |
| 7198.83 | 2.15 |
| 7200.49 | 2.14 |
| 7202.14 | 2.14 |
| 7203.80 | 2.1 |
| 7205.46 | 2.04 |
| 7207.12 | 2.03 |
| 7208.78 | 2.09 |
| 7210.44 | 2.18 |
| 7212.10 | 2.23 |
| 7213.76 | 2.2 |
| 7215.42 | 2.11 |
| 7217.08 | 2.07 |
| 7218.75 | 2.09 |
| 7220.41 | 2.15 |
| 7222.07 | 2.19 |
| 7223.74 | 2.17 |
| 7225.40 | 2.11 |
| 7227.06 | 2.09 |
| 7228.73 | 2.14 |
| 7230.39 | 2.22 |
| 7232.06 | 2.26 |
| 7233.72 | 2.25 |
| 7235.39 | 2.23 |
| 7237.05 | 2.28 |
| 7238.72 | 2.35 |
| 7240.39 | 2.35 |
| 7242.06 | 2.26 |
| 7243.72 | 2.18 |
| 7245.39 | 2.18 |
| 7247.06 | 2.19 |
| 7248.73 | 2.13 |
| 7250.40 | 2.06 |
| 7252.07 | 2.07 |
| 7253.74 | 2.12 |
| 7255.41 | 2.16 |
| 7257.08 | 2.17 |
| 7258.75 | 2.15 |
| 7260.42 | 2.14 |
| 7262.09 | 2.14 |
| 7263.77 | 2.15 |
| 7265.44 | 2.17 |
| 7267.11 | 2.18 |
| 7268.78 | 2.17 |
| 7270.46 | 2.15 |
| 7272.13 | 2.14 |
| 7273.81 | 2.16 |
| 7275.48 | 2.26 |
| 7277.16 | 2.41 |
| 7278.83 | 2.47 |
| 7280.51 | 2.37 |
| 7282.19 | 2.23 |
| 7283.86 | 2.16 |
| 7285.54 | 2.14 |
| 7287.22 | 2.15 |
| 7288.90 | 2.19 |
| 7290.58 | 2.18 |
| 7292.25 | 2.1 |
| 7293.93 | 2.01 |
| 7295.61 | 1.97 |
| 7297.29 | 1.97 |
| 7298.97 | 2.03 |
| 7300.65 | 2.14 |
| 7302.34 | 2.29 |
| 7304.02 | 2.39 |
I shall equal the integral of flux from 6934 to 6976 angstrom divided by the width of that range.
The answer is 1.96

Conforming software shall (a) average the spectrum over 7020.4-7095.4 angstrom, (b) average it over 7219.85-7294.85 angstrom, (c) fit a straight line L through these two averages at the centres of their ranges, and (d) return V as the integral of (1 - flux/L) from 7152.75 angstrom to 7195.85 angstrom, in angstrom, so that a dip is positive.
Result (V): 1.8 angstrom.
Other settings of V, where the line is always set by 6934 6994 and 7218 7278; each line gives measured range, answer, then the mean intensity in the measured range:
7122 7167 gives 0.6 angstrom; 2.09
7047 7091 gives 1.3 angstrom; 2.01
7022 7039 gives -0.2 angstrom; 2.07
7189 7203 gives -0.6 angstrom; 2.24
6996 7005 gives 0.7 angstrom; 1.88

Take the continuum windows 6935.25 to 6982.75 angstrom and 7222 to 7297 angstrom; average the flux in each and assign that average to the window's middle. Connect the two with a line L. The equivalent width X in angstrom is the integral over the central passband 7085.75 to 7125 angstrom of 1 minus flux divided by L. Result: 1.6 angstrom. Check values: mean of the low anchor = 1.98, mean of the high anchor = 2.18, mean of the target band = 2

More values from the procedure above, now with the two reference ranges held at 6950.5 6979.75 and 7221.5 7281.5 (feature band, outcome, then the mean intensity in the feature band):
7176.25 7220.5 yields 0.7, 2.14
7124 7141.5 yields 0.3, 2.11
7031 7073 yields 1.4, 2.03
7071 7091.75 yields 0.9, 2.02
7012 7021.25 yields 0.1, 2.06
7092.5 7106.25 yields 0.5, 2.05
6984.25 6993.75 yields -0.3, 2.14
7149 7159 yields 0.2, 2.1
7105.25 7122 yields 1.1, 1.99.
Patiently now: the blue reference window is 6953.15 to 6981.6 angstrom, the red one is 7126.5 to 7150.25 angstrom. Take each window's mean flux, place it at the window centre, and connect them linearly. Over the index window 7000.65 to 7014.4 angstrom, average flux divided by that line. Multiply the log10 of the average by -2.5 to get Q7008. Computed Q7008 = 0.09 mag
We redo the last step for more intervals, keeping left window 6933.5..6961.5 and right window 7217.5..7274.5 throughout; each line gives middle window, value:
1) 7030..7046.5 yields -0.03 mag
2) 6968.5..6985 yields -0.08 mag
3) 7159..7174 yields 0.11 mag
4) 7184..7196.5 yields -0.06 mag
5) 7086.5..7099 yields 0.05 mag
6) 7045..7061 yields -0.03 mag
